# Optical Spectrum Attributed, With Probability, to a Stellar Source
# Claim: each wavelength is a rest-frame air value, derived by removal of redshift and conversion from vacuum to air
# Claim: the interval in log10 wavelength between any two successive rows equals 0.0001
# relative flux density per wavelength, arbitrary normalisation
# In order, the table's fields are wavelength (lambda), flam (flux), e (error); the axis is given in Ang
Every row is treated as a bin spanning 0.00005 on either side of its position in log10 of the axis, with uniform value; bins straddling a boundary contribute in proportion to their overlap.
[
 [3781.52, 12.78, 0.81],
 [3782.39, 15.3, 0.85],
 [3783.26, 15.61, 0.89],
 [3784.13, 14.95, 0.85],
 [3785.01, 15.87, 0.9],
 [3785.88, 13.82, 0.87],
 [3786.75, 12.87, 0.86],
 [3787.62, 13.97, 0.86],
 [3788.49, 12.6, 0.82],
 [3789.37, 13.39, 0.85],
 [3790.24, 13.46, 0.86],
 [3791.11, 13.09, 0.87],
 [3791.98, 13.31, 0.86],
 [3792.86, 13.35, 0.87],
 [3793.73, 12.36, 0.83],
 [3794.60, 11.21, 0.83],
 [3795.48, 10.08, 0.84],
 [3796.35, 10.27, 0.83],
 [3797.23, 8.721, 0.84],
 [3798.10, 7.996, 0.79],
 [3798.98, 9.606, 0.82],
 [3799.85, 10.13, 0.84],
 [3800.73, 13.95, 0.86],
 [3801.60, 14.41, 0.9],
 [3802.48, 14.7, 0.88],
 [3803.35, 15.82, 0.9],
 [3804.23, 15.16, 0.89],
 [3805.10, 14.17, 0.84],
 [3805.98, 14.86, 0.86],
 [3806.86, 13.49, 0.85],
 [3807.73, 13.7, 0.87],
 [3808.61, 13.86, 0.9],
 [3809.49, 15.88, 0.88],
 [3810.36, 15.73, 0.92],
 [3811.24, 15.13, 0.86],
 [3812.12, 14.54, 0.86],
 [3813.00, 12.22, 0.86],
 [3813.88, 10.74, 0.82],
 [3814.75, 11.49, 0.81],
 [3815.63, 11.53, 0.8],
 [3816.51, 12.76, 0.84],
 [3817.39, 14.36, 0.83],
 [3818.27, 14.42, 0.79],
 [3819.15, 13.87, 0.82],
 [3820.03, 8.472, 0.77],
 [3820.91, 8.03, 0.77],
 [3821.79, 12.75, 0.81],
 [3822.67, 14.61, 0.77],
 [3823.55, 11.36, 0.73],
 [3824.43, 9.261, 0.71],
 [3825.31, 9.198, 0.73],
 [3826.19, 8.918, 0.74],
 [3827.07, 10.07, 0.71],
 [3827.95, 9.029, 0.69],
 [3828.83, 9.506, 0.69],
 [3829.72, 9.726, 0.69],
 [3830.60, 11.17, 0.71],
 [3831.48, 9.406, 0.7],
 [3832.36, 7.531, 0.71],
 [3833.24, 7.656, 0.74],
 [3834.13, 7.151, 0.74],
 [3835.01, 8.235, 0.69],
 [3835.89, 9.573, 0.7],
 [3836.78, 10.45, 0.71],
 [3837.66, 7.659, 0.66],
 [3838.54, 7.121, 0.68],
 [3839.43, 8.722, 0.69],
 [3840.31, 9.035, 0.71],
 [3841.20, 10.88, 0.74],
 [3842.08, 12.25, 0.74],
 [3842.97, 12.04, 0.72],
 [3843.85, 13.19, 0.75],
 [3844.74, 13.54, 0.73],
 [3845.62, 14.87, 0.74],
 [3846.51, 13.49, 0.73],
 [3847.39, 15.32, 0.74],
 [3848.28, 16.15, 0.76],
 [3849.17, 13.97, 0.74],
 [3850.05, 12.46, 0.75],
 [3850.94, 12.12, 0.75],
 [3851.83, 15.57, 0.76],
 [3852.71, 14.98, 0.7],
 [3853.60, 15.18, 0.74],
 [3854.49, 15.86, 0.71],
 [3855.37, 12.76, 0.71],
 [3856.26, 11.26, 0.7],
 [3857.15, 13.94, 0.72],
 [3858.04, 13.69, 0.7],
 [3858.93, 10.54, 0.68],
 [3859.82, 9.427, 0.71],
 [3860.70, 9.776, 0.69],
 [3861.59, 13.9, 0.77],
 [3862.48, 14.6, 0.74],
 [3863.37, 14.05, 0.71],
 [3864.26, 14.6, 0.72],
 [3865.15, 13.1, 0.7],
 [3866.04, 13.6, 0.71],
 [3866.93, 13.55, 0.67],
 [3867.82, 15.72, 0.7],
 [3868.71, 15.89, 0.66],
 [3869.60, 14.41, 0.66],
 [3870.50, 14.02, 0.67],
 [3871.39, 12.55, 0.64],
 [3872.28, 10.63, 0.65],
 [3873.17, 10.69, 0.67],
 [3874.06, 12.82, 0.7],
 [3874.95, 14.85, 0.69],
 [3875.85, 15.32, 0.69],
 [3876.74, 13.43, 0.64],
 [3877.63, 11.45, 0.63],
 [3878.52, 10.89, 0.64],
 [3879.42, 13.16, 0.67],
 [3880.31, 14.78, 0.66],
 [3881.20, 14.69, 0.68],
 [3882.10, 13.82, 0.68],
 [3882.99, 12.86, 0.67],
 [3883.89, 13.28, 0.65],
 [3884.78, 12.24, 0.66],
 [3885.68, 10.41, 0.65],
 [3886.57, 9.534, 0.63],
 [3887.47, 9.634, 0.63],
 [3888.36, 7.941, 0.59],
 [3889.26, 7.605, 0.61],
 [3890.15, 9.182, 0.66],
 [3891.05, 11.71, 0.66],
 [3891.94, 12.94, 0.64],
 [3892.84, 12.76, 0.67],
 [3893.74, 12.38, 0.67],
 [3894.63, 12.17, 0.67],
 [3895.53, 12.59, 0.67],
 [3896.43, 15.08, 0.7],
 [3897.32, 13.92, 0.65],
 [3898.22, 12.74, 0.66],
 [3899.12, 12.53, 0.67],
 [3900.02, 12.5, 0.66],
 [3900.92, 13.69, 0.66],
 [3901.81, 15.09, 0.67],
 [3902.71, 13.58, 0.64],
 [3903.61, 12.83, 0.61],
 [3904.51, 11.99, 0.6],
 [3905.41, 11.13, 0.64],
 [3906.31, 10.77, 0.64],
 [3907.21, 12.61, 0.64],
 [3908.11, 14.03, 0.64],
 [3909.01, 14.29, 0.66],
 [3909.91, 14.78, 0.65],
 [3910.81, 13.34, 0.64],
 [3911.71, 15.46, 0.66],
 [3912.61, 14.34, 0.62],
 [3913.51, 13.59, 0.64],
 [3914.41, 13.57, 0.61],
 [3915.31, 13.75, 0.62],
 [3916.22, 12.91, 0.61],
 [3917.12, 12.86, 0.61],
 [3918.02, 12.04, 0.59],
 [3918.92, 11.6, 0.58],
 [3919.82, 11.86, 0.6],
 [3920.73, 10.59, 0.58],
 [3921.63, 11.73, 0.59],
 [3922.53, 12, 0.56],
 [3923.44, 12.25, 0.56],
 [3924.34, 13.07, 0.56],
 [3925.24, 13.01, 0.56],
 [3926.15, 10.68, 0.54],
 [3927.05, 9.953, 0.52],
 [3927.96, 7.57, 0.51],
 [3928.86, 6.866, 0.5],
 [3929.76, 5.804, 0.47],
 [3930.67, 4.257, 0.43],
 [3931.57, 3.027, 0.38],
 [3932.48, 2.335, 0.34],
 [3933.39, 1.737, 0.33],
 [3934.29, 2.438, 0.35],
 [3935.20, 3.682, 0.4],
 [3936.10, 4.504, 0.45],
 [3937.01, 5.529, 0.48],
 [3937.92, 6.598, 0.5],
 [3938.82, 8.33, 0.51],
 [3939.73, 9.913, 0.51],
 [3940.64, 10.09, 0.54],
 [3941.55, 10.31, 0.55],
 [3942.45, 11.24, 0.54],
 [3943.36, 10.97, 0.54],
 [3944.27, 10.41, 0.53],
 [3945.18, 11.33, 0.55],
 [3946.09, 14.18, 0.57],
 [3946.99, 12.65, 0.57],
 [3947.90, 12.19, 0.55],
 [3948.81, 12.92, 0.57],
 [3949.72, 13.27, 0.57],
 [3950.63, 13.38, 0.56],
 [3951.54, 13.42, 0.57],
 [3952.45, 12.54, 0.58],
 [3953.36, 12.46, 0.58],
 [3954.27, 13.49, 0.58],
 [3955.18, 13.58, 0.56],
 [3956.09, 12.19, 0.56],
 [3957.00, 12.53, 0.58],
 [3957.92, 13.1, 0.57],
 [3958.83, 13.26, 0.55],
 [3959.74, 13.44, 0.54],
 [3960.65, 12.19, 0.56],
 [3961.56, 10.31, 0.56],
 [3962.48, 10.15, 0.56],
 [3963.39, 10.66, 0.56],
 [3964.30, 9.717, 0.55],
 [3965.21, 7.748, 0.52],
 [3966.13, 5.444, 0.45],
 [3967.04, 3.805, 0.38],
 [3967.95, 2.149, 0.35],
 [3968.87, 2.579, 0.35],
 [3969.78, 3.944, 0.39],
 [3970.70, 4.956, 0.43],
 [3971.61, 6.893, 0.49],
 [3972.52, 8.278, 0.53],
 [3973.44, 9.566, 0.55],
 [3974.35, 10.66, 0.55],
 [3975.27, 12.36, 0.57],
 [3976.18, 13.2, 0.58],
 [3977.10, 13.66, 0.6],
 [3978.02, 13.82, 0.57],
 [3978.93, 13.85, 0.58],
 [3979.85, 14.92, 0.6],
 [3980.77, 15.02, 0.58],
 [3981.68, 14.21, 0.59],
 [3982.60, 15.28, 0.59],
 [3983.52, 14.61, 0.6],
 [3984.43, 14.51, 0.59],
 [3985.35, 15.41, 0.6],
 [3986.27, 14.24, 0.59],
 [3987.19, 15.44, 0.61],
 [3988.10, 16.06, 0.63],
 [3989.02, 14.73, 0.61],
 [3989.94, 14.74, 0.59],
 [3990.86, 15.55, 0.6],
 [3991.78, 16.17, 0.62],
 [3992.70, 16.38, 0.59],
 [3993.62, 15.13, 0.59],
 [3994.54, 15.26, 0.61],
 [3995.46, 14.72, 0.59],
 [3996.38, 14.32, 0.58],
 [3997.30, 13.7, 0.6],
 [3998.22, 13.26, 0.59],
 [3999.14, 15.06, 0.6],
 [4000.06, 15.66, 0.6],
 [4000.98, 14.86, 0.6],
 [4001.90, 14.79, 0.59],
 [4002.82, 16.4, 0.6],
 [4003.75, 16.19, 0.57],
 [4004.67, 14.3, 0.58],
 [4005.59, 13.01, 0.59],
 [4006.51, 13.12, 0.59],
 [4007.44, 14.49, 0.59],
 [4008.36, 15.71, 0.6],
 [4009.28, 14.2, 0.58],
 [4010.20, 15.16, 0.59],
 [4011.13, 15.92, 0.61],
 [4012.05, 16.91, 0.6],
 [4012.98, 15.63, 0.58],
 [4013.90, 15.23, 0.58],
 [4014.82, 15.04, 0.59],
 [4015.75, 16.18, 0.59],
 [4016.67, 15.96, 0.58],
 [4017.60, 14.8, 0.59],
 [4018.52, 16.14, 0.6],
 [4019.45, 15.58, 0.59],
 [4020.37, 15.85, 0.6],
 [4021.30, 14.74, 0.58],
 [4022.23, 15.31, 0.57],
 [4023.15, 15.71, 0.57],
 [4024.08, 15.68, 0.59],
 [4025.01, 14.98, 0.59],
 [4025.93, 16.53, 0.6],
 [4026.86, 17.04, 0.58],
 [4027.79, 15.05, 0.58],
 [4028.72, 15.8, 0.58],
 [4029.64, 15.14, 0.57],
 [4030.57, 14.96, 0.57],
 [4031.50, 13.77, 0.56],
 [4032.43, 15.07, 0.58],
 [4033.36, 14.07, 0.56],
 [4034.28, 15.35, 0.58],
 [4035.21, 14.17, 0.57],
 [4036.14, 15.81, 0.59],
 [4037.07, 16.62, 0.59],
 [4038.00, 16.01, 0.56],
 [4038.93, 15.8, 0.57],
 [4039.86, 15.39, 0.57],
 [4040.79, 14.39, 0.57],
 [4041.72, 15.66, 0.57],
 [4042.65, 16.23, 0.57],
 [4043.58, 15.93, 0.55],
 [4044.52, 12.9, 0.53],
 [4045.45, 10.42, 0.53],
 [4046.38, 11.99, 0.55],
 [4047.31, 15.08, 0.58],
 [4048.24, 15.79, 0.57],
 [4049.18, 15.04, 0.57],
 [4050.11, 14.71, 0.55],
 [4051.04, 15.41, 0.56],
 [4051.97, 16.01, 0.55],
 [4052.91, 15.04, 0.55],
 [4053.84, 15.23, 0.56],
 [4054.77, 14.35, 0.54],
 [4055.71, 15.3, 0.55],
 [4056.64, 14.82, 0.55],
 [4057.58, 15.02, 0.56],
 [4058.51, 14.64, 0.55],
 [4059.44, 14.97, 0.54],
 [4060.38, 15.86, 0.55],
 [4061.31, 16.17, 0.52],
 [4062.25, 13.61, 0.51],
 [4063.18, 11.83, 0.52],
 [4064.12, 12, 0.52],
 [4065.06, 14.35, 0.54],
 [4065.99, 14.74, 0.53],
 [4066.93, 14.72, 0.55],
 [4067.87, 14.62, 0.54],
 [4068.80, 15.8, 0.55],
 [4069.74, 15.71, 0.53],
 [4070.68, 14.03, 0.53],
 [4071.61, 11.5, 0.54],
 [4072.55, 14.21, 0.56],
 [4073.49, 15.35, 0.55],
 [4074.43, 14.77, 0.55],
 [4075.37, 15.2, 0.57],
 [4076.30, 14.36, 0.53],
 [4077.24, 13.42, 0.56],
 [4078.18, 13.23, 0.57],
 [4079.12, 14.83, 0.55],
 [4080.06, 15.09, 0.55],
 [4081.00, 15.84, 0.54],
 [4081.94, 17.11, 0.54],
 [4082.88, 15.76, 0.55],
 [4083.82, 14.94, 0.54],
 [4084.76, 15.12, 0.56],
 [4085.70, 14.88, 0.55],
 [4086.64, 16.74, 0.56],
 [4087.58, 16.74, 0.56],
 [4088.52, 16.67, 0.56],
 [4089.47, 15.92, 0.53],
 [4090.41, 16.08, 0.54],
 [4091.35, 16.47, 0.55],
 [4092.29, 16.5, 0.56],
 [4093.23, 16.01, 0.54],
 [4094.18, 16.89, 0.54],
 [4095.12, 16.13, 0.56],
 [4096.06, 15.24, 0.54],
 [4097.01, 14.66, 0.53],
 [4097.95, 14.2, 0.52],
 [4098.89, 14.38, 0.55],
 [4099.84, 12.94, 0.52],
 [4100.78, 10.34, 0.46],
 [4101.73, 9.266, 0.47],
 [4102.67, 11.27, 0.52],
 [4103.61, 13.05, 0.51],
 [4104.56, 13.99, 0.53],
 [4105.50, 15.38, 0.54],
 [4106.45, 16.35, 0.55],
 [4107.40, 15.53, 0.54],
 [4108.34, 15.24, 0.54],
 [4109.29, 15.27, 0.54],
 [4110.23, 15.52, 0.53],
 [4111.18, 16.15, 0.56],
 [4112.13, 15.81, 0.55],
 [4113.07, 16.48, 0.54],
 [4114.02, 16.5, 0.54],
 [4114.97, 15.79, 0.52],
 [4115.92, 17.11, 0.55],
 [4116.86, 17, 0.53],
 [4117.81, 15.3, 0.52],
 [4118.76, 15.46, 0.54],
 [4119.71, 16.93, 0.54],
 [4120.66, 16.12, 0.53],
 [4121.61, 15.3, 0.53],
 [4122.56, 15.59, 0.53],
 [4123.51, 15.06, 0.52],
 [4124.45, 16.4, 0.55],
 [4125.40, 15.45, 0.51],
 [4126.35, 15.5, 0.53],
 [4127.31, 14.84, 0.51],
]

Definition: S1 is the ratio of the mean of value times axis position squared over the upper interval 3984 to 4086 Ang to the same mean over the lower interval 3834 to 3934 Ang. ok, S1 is 1.3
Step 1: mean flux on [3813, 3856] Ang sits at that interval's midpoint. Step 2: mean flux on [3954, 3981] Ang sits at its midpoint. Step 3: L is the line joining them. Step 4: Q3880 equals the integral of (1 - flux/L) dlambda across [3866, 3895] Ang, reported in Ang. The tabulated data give -3.8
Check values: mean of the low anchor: 11.4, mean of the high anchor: 10.2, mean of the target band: 12.4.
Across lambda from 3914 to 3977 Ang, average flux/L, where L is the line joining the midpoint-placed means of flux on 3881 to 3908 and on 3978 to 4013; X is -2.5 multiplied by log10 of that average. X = 0.35 mag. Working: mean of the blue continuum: 12.1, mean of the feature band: 9.76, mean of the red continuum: 14.9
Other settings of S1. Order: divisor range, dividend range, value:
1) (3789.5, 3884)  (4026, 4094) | 1.36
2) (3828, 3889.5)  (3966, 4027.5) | 1.22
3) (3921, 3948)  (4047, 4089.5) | 1.86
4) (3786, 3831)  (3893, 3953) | 0.95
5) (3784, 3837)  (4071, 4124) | 1.47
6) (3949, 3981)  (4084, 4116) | 1.52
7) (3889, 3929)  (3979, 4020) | 1.27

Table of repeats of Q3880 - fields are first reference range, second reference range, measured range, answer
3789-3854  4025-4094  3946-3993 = 6.57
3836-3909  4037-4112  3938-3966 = 3.92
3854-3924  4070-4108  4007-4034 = -2.55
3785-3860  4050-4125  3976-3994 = -1.26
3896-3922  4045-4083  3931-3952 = 7.12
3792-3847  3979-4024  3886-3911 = 1.65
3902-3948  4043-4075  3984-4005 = -4.32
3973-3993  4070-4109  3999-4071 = -2.48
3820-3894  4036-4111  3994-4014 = -1.49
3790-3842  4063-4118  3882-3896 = 1.26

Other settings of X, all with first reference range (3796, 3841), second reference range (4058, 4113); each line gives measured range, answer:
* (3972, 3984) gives 0.033 mag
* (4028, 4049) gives -0.049 mag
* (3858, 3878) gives -0.102 mag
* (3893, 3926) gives -0.037 mag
